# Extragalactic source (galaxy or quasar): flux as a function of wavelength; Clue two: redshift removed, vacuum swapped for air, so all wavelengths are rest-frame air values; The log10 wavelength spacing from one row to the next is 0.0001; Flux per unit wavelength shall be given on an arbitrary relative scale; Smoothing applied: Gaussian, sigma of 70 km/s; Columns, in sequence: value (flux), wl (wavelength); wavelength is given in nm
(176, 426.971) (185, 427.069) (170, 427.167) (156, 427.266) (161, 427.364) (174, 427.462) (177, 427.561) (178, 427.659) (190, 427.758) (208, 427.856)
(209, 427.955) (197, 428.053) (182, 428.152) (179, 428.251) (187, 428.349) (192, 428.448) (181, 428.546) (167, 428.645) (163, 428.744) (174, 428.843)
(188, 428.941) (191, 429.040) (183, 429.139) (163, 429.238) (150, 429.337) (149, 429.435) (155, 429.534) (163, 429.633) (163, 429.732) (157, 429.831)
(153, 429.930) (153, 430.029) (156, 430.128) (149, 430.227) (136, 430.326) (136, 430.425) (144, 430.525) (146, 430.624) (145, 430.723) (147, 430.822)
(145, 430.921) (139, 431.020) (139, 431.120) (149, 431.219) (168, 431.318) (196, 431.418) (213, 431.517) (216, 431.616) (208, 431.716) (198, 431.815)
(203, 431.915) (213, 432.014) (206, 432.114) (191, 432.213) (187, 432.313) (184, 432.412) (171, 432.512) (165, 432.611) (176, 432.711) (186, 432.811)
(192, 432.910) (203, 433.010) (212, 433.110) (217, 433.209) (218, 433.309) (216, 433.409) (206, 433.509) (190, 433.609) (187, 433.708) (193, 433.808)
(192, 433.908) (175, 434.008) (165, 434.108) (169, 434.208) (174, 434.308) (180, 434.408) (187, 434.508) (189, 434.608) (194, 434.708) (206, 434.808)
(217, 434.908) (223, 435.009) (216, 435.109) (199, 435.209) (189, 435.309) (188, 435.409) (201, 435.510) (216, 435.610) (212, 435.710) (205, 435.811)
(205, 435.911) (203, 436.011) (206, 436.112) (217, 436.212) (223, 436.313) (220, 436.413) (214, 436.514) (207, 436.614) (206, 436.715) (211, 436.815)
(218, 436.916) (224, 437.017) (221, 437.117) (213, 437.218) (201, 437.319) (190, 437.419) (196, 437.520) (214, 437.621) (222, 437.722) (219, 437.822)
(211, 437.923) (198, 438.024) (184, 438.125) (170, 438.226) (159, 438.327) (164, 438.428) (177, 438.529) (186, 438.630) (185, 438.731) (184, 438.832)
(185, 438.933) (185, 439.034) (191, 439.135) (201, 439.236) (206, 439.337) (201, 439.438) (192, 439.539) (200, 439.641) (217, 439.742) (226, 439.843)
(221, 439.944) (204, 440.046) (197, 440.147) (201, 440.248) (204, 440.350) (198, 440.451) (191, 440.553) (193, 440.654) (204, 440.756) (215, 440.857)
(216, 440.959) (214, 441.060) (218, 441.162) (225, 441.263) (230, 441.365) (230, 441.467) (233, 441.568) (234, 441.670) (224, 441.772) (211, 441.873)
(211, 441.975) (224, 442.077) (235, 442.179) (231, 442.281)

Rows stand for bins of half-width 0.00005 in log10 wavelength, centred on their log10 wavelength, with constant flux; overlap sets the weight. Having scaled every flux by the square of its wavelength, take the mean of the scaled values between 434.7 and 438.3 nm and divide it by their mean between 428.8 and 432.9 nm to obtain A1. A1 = 1.3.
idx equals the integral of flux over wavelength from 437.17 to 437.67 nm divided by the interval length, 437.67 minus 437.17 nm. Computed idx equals 203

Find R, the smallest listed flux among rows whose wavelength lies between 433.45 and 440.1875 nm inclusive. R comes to 159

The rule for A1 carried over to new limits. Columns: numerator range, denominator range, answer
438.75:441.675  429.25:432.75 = 1.29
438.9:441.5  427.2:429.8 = 1.24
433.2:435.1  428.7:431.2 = 1.28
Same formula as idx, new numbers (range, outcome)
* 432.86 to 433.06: 198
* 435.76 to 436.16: 204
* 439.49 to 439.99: 211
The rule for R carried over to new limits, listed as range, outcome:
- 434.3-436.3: 174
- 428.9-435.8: 136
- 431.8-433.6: 165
